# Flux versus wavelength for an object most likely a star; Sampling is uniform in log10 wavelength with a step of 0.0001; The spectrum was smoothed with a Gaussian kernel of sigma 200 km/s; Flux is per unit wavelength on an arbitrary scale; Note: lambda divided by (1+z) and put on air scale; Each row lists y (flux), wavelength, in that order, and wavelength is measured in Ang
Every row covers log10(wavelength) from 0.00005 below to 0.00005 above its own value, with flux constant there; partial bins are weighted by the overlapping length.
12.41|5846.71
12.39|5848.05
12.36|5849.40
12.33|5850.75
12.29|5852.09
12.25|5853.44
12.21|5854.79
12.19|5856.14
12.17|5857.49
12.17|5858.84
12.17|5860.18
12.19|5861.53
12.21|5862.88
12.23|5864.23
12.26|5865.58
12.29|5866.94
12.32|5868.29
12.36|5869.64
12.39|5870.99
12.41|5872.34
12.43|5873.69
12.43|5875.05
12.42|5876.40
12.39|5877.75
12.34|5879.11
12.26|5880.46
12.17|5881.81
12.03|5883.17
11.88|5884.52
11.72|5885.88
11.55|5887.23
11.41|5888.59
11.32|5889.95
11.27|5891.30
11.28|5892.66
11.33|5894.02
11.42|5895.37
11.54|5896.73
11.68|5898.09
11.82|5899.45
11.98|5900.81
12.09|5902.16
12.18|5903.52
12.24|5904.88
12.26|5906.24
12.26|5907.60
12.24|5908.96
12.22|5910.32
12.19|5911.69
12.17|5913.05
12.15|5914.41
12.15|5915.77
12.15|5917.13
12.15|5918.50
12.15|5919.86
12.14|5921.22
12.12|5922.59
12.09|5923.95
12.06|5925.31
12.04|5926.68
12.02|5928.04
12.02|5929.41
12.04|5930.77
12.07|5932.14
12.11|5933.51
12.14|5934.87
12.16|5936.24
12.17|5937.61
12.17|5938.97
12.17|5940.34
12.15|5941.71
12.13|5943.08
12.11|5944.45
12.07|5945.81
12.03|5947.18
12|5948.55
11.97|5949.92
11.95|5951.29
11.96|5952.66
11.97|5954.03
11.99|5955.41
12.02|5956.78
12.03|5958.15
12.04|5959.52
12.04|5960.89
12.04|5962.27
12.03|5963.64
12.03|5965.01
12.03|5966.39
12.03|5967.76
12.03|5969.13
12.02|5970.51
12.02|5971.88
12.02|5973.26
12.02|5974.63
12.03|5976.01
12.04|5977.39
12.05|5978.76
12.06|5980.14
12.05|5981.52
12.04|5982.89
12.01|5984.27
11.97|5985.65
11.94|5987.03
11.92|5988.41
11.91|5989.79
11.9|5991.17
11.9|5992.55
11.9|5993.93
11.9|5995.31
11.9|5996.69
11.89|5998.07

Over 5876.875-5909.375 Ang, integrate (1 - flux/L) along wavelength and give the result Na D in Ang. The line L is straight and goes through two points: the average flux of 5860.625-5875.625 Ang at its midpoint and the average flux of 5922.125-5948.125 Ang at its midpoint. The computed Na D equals 0.99 Ang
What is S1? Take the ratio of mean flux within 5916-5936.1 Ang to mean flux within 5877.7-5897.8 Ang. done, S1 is 1.0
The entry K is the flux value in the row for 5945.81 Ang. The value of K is 12.07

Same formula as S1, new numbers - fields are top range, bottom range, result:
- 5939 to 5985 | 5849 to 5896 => 1.00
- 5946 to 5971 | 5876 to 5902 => 1.02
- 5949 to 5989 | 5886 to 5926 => 1.01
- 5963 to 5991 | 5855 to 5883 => 0.98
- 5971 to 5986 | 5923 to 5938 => 1.00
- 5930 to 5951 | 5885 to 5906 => 1.04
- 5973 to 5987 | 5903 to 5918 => 0.99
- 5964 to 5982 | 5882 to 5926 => 1.01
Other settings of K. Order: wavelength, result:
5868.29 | 12.32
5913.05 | 12.17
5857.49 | 12.17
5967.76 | 12.03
